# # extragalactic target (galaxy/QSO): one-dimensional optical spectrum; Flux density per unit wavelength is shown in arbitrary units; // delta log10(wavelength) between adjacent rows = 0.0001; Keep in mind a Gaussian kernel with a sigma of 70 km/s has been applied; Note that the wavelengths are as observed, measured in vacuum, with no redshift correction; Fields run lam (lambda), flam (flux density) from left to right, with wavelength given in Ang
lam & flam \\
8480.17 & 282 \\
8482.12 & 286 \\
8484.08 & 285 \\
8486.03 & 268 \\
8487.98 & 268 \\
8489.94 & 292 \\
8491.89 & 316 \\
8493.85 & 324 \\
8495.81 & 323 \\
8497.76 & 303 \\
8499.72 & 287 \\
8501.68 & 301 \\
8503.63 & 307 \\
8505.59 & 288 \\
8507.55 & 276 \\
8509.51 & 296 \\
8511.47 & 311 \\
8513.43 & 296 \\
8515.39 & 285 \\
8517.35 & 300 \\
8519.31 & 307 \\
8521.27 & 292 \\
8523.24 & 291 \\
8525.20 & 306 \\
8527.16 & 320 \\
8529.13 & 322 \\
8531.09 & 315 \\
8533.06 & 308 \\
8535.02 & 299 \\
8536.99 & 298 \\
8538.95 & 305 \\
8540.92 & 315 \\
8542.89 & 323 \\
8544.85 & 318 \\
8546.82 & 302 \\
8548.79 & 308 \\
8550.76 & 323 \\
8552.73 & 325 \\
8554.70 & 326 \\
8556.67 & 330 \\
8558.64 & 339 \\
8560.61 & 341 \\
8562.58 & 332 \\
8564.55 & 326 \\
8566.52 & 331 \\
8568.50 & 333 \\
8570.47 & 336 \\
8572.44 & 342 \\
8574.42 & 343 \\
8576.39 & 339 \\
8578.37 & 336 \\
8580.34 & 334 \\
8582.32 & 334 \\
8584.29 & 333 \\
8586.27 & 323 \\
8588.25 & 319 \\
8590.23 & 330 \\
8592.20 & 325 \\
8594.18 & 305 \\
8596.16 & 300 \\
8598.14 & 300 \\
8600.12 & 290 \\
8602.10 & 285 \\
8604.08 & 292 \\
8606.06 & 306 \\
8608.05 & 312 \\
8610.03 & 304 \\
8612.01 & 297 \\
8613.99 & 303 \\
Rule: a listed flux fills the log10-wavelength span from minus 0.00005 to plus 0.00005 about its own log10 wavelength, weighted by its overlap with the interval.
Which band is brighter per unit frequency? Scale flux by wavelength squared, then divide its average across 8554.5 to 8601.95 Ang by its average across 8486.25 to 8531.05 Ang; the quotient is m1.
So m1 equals 1.10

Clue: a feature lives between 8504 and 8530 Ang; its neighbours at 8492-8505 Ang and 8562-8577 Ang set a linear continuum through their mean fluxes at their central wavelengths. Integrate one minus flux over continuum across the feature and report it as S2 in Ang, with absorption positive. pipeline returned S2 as 1.3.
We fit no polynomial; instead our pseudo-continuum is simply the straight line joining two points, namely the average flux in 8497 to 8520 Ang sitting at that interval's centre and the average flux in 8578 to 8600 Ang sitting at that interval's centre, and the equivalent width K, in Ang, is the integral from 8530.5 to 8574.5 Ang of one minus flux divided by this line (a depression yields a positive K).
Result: -1.8 Ang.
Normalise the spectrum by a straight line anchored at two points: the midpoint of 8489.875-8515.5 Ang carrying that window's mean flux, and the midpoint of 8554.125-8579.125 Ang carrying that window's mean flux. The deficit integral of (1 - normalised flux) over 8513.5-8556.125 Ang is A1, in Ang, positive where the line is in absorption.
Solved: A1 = 1.3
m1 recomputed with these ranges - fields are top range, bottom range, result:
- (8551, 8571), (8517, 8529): 1.10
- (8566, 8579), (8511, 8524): 1.15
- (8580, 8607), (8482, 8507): 1.08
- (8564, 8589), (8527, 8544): 1.08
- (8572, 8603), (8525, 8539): 1.05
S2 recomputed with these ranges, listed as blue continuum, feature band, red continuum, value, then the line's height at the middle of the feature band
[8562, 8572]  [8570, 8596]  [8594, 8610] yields -1.0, 317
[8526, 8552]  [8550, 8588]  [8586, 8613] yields -2.9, 309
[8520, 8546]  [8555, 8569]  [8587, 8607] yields -1.2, 307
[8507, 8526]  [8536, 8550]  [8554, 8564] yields 0.4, 320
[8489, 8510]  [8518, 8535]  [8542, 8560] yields 0.3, 312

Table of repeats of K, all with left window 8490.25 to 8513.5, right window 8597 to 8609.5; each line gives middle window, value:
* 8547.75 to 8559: -0.91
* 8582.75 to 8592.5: -0.92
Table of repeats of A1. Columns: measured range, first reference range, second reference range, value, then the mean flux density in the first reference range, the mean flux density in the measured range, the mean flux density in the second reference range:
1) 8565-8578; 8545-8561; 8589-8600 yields -0.79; 323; 337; 311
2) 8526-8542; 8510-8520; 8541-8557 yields -0.01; 299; 310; 319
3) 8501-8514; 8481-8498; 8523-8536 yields 0.25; 296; 296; 310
